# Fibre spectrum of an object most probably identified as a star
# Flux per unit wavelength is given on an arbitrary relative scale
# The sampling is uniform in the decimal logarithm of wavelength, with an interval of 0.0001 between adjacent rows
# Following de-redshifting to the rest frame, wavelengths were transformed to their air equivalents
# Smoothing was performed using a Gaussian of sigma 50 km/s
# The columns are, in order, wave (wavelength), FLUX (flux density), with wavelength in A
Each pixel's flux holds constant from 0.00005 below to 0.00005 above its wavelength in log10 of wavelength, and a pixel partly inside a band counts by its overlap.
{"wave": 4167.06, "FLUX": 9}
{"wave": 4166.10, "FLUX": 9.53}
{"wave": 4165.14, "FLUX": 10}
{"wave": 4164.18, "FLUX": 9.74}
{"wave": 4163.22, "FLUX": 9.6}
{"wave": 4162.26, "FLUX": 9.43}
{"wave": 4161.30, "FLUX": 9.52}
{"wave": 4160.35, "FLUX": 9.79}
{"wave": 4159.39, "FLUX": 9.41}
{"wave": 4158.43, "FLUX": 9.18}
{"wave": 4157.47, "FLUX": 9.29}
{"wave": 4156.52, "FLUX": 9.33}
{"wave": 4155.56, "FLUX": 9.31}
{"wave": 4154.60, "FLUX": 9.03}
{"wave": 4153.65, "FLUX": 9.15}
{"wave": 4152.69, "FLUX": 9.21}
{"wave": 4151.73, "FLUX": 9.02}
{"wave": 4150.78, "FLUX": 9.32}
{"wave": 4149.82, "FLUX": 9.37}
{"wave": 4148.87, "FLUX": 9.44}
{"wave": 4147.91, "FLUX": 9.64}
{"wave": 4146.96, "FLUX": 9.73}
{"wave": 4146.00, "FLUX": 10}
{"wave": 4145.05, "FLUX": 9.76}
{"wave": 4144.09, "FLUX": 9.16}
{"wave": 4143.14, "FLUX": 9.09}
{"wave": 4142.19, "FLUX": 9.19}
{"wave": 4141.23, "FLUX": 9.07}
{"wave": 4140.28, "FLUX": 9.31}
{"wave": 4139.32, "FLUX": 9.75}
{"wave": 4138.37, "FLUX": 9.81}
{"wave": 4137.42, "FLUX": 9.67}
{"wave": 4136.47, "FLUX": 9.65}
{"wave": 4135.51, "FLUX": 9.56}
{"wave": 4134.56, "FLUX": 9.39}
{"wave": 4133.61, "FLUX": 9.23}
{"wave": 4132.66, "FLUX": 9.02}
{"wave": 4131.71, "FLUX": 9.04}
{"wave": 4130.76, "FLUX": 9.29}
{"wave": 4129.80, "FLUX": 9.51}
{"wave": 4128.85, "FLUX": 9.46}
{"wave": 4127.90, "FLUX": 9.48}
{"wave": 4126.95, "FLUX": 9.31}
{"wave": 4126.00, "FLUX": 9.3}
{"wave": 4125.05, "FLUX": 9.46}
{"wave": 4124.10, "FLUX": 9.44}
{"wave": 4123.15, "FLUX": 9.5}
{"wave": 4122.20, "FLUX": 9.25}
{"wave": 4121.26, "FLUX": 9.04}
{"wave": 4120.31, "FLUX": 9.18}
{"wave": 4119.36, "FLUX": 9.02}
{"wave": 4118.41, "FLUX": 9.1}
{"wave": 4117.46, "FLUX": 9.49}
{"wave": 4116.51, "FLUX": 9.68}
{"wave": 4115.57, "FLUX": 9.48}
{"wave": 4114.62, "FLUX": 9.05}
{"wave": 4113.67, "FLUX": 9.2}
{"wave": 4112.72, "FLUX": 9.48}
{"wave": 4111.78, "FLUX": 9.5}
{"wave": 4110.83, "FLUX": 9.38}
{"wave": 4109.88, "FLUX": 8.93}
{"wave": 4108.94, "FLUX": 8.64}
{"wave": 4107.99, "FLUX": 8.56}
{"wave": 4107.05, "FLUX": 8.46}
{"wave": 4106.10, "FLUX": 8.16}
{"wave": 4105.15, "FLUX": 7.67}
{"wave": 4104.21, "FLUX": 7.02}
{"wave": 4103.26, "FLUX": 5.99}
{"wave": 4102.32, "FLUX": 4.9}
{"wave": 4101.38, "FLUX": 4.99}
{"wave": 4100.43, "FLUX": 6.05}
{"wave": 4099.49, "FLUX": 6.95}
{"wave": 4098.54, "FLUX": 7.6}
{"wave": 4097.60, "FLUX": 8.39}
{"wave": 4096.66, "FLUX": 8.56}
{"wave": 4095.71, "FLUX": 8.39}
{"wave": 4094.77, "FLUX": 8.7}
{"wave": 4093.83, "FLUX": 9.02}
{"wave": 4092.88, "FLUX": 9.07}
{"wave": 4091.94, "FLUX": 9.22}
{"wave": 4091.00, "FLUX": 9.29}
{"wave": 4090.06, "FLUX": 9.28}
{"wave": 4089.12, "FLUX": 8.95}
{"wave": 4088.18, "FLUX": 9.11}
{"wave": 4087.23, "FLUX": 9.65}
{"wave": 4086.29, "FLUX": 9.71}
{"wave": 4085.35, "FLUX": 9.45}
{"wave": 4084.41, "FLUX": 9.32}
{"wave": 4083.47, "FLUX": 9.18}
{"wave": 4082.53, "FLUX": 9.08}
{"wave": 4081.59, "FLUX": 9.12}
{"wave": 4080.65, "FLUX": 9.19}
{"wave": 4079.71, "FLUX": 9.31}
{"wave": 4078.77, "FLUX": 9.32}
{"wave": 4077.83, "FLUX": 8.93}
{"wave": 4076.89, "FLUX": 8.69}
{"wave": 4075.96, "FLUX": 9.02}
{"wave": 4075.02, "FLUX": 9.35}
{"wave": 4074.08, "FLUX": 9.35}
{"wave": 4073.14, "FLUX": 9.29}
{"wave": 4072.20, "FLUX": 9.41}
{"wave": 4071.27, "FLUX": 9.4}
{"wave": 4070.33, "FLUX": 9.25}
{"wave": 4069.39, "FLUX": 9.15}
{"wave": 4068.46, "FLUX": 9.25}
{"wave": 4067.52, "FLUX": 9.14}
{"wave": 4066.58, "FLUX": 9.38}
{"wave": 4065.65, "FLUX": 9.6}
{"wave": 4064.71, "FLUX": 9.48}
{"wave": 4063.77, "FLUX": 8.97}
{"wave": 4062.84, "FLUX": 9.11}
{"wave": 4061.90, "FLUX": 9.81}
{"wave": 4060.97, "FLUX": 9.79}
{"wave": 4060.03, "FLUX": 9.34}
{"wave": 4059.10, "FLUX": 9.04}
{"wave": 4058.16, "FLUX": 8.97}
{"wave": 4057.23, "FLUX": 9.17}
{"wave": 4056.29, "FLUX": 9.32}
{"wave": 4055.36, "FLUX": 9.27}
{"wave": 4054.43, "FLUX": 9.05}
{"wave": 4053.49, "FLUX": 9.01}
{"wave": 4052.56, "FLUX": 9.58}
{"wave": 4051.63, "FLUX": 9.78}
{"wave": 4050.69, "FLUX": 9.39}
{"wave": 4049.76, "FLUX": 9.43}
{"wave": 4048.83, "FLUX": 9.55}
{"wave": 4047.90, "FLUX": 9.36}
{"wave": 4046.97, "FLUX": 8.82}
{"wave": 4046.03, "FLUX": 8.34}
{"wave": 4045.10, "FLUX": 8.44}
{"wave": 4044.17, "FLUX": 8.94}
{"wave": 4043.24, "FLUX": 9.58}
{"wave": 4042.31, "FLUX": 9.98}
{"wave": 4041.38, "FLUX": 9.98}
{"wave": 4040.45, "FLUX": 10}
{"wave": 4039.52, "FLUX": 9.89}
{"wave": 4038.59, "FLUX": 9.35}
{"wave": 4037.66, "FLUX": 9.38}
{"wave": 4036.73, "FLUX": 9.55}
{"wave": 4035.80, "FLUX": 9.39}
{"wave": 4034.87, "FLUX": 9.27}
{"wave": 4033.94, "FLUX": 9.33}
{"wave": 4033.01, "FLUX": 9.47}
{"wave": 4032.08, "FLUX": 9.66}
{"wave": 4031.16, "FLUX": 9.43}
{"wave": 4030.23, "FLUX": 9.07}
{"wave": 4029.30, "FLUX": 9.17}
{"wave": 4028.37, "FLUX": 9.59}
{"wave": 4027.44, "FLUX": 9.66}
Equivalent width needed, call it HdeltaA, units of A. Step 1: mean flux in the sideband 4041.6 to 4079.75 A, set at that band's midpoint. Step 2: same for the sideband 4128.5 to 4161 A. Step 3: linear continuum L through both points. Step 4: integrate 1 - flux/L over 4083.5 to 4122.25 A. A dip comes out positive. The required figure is 3.2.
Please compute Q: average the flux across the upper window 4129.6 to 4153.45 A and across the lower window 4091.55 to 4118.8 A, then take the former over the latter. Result 1.1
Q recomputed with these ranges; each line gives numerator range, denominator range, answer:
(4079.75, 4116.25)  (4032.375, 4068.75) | 0.91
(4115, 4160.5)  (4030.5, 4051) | 1.00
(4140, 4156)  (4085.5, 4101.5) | 1.10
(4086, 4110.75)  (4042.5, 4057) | 0.88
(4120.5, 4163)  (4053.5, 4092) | 1.01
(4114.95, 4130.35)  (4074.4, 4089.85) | 1.02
